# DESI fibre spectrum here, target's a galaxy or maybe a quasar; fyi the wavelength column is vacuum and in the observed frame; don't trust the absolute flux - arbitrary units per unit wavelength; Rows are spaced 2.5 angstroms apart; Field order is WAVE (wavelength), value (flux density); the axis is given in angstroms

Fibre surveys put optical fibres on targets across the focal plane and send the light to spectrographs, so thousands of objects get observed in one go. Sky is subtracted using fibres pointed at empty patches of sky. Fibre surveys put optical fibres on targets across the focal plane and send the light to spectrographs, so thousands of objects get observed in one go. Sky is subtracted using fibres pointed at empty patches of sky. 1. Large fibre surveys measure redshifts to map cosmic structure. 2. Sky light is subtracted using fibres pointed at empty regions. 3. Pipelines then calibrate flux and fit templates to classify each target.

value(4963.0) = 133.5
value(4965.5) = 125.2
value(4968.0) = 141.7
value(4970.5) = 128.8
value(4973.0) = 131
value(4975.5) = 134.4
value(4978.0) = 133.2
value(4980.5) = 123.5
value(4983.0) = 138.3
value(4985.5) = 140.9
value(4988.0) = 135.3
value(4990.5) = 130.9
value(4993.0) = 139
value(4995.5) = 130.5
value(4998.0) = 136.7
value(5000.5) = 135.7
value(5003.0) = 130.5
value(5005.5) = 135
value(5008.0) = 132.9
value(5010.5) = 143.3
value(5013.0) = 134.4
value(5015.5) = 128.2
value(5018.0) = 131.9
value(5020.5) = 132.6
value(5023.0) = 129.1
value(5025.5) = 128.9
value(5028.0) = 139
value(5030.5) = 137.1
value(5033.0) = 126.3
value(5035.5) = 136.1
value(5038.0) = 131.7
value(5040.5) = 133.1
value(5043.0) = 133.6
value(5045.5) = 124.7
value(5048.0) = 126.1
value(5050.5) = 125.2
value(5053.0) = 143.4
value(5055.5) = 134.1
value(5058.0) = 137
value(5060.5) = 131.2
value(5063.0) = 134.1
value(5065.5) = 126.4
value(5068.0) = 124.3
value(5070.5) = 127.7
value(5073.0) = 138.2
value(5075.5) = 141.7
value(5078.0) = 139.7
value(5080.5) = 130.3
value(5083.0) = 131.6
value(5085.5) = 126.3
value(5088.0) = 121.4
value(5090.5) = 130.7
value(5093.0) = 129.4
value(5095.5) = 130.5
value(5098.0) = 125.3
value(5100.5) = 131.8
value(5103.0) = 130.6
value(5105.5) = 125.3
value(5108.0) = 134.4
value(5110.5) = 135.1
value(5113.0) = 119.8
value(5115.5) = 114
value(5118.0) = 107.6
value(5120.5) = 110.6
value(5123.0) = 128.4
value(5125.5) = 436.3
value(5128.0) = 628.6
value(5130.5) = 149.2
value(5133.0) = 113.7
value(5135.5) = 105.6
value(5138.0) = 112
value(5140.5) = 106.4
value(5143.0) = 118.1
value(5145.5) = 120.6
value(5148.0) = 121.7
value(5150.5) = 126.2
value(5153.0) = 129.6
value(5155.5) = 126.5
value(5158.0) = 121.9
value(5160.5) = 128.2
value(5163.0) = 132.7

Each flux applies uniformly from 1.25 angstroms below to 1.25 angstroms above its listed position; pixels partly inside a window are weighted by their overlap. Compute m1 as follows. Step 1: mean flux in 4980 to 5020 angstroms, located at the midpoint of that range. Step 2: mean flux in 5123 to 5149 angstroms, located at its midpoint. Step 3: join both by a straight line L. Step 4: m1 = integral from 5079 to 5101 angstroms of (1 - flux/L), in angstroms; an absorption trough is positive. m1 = 6.0 angstroms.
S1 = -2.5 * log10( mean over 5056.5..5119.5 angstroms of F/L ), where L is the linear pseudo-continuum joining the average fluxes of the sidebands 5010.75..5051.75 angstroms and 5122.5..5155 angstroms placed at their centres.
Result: 0.22 mag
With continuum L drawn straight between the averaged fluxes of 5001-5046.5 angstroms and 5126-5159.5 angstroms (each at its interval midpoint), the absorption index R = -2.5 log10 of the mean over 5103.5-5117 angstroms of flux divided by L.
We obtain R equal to 0.24 mag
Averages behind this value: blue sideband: 133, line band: 126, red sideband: 166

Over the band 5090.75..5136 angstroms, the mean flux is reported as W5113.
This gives 170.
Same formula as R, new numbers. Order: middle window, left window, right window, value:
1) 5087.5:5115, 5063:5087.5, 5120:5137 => 0.39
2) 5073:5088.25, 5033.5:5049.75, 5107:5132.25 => 0.25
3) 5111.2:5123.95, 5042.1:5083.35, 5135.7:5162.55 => 0.08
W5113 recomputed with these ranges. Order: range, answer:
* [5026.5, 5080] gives 133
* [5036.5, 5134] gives 150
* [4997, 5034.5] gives 133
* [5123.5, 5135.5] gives 296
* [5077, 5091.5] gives 130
